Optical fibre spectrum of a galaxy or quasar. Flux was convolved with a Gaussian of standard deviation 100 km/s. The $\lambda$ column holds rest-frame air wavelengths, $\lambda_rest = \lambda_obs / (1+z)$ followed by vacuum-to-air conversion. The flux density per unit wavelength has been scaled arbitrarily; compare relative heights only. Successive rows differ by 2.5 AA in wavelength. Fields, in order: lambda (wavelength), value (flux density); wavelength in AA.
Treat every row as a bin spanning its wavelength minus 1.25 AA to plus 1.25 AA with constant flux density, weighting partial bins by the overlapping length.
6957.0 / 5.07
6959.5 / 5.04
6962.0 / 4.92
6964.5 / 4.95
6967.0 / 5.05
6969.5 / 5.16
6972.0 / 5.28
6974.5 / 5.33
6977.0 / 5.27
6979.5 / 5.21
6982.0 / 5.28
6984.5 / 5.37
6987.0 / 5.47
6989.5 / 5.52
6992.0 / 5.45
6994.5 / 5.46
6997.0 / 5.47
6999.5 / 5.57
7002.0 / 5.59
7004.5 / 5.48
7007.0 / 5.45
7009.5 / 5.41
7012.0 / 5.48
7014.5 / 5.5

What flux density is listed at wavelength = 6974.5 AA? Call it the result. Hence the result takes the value 5.33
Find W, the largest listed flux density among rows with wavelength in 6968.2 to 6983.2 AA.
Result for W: 5.33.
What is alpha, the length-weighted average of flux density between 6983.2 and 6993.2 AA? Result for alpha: 5.45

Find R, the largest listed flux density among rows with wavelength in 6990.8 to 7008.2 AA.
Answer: 5.59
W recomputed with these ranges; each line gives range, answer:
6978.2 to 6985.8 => 5.37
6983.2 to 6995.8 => 5.52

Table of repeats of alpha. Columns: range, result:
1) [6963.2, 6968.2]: 5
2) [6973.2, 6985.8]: 5.29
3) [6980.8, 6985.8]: 5.33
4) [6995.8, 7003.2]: 5.54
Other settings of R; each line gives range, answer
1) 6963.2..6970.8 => 5.16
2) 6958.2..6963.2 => 5.04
